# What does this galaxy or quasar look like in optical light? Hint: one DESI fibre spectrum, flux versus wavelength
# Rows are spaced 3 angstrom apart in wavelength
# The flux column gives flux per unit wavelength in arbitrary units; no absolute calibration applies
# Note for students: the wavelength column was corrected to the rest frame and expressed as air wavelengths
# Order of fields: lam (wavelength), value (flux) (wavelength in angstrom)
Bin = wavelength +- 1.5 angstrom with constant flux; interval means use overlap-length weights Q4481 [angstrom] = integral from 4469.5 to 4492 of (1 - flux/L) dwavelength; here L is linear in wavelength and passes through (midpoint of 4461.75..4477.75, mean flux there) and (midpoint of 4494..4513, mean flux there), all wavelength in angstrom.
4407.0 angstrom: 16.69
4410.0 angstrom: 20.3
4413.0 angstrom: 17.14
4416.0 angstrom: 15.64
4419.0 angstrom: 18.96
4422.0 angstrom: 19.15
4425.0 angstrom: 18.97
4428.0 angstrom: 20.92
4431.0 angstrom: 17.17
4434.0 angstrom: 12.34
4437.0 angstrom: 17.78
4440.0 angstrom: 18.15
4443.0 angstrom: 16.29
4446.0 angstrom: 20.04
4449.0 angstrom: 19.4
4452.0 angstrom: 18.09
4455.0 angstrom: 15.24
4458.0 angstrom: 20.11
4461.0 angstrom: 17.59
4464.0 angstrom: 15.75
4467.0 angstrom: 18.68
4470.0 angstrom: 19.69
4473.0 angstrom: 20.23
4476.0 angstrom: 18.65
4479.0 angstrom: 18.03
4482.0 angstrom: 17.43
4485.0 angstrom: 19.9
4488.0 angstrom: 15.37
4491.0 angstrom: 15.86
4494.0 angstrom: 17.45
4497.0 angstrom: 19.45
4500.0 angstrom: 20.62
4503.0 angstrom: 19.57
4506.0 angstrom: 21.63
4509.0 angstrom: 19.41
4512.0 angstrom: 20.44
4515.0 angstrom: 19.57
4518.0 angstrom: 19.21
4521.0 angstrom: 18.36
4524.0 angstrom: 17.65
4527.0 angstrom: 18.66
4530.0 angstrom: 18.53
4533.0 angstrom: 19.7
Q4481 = 1.0 angstrom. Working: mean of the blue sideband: 18.5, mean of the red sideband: 20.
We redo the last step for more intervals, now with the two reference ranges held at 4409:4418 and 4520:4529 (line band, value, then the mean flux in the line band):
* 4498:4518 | -2.2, 20.1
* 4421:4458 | -0.2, 17.9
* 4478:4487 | -0.2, 18.3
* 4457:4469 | -0.1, 18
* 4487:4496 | 0.8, 16.5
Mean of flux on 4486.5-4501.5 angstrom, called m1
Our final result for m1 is 17.8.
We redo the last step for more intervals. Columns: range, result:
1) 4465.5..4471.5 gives 19.2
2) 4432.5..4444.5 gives 16.1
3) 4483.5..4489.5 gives 17.6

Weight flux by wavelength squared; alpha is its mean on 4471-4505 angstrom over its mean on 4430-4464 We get 1.08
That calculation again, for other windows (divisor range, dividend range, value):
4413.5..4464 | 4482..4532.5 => 1.09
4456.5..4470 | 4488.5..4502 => 1.01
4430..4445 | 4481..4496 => 1.07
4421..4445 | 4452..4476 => 1.05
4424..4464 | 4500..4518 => 1.16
